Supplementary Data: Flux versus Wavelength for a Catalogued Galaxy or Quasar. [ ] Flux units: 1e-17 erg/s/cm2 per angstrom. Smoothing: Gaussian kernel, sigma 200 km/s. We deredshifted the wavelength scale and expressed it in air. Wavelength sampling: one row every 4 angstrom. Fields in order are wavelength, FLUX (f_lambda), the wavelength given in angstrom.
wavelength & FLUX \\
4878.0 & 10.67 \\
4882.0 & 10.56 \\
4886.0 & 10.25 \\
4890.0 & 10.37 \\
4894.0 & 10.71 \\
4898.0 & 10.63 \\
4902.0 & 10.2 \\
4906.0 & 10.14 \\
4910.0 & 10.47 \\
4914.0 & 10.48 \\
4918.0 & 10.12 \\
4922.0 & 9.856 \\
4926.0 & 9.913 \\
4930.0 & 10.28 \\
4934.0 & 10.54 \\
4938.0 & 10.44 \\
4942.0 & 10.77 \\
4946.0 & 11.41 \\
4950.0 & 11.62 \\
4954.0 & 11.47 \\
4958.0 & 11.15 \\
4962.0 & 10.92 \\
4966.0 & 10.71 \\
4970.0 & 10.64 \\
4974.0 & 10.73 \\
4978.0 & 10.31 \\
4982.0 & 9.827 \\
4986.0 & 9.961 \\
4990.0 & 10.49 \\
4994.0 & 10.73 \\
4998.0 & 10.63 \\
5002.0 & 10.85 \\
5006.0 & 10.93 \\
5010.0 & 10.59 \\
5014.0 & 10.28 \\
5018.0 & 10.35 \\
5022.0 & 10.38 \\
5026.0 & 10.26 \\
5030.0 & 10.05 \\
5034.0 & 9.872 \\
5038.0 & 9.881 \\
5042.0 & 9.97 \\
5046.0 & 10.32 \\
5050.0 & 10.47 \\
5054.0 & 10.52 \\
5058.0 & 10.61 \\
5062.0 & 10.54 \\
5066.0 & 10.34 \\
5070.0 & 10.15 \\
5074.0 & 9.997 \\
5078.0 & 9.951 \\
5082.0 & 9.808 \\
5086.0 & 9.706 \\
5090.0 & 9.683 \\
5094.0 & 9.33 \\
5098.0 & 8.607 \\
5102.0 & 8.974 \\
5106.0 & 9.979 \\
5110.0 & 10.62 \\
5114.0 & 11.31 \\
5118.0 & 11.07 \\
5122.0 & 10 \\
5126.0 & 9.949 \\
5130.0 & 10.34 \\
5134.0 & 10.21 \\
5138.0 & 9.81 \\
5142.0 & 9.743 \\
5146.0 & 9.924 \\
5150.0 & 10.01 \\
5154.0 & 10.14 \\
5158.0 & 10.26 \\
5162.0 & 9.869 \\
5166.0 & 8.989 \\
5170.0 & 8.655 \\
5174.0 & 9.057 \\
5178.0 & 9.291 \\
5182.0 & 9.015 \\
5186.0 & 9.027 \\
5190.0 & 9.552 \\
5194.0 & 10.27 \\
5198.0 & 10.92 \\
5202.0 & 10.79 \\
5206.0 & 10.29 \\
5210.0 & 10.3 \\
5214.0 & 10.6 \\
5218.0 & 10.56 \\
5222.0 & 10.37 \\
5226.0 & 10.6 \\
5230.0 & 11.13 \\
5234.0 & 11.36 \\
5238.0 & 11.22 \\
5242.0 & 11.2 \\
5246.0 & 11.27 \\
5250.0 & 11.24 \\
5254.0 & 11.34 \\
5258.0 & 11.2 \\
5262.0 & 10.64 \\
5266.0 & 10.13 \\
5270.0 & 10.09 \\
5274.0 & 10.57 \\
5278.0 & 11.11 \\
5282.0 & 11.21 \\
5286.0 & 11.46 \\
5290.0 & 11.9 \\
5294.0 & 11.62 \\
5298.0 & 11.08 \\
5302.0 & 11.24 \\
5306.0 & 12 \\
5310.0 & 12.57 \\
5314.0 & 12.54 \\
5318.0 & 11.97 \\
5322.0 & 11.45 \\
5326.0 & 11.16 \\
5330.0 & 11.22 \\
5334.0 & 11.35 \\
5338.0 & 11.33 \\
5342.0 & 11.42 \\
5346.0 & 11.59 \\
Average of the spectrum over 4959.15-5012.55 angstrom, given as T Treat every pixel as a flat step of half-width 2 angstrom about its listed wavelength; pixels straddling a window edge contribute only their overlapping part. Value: 10.6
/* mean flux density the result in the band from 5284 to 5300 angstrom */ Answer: 11.5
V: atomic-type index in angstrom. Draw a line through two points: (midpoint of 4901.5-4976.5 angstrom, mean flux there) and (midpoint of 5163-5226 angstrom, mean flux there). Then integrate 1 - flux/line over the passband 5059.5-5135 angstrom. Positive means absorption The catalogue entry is 0.9 angstrom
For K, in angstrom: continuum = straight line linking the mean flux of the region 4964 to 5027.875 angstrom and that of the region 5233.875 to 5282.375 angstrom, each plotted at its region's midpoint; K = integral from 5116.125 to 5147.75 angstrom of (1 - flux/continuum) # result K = 1.7 angstrom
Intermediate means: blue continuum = 10.5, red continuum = 10.9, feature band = 10.1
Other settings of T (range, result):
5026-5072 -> 10.2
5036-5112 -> 9.97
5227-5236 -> 11.2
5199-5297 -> 10.9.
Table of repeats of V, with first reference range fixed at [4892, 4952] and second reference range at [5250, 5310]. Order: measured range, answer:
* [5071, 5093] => 2.00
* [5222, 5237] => 0.16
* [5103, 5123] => 0.58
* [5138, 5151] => 1.25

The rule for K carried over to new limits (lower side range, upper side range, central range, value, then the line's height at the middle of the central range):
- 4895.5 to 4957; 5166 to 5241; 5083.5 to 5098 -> 1.2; 10.3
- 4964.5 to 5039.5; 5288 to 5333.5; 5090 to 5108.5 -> 2.6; 10.8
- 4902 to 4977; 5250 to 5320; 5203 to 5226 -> 1.5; 11.2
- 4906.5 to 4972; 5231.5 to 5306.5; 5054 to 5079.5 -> 1.3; 10.8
